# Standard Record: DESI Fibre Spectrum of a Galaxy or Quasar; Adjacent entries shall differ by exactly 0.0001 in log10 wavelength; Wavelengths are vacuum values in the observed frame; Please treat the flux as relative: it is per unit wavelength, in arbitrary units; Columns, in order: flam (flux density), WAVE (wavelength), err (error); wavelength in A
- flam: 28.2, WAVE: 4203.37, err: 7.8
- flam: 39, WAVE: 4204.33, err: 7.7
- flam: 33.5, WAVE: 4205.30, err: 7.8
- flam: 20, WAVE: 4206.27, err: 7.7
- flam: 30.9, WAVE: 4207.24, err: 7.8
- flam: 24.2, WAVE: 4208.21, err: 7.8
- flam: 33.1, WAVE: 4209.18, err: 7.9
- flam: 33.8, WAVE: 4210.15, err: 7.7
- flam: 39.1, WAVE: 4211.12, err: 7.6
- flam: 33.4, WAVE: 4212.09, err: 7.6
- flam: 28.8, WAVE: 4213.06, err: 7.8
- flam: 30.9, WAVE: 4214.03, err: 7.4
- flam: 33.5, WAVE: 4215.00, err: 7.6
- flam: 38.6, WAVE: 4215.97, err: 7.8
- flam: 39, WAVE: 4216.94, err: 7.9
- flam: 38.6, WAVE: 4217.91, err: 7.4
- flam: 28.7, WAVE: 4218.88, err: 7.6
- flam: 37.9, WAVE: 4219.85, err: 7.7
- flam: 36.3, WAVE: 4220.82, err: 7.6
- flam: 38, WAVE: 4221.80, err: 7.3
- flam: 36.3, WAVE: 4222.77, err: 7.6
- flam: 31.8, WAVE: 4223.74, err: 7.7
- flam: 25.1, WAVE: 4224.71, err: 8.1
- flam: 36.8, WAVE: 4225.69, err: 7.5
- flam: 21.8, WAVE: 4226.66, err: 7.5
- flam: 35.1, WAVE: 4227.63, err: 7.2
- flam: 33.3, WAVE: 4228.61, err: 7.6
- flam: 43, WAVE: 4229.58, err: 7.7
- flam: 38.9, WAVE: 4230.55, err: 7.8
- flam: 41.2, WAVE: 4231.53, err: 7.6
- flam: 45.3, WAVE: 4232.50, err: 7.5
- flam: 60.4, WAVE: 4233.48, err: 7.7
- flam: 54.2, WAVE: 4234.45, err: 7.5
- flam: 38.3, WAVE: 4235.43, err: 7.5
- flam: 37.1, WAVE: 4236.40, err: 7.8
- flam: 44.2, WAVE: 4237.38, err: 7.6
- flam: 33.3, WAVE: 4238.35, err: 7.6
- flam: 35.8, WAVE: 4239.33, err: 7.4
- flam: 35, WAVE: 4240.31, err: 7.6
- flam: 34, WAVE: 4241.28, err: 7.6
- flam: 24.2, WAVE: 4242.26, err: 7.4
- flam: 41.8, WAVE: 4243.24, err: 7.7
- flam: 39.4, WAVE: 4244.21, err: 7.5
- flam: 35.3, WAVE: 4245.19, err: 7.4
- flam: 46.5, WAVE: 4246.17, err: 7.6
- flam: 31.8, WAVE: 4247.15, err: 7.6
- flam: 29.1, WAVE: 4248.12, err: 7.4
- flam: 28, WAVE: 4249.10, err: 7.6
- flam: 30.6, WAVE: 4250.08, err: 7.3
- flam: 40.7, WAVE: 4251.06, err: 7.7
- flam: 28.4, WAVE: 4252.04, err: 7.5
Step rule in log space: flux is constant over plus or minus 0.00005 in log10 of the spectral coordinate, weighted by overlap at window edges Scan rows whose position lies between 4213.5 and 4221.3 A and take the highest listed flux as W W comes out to 39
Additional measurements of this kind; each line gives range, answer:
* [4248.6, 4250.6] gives 30.6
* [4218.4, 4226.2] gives 38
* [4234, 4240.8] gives 54.2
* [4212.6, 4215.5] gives 33.5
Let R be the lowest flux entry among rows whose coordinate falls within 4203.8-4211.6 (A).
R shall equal 20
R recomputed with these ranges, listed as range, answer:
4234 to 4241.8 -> 33.3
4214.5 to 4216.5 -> 33.5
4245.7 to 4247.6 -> 31.8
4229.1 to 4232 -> 38.9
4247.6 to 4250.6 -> 28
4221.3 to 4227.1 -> 21.8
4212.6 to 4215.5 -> 28.8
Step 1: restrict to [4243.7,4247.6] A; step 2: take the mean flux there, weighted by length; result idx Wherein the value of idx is 38.3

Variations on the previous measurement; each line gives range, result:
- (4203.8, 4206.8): 30.8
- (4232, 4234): 52.9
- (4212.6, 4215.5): 31.1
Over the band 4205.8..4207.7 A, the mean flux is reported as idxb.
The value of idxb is 25.4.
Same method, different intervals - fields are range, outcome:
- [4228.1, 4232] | 39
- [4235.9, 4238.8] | 38.4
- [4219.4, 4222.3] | 37.3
